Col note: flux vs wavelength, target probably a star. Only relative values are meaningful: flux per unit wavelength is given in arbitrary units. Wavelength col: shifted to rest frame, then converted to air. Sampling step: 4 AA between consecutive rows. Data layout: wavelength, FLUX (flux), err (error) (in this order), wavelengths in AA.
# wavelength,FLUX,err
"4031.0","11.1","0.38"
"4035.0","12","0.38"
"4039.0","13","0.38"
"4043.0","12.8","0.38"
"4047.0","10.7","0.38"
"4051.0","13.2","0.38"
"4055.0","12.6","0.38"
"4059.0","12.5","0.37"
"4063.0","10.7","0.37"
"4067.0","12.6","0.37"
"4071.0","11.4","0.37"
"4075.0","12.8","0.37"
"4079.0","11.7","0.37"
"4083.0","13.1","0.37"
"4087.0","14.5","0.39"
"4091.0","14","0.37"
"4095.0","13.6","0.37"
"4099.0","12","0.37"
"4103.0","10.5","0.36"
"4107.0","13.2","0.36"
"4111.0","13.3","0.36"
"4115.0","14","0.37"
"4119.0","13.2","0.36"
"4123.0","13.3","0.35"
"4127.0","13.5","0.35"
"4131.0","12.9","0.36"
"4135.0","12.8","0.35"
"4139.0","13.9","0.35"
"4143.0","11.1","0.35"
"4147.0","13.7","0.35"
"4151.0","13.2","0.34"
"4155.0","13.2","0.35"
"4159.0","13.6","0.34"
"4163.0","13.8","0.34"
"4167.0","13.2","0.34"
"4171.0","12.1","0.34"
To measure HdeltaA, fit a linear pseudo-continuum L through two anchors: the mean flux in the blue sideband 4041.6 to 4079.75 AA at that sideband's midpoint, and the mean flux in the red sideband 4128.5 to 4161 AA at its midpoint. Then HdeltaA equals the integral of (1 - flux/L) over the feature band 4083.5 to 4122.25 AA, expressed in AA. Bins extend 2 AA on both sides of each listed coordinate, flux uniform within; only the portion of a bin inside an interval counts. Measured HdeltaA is -1.8 AA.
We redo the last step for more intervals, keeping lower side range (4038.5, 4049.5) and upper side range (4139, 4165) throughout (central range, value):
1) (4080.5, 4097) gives -1.6 AA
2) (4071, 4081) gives 0.3 AA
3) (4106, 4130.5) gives -1.1 AA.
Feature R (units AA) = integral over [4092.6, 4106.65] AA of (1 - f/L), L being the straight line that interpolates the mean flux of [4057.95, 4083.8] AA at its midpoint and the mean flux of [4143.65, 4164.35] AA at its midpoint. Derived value 0.3 AA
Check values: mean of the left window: 12.1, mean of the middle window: 12.2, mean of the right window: 13.3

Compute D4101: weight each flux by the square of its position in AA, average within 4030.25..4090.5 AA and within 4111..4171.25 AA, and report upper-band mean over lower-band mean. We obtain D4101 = 1.11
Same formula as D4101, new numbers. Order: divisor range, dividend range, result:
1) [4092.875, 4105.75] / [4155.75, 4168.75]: 1.15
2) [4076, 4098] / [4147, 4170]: 1.04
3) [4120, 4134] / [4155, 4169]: 1.04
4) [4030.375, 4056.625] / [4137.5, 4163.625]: 1.13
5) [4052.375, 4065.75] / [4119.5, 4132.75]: 1.14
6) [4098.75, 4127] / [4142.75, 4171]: 1.04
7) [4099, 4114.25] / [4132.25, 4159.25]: 1.07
